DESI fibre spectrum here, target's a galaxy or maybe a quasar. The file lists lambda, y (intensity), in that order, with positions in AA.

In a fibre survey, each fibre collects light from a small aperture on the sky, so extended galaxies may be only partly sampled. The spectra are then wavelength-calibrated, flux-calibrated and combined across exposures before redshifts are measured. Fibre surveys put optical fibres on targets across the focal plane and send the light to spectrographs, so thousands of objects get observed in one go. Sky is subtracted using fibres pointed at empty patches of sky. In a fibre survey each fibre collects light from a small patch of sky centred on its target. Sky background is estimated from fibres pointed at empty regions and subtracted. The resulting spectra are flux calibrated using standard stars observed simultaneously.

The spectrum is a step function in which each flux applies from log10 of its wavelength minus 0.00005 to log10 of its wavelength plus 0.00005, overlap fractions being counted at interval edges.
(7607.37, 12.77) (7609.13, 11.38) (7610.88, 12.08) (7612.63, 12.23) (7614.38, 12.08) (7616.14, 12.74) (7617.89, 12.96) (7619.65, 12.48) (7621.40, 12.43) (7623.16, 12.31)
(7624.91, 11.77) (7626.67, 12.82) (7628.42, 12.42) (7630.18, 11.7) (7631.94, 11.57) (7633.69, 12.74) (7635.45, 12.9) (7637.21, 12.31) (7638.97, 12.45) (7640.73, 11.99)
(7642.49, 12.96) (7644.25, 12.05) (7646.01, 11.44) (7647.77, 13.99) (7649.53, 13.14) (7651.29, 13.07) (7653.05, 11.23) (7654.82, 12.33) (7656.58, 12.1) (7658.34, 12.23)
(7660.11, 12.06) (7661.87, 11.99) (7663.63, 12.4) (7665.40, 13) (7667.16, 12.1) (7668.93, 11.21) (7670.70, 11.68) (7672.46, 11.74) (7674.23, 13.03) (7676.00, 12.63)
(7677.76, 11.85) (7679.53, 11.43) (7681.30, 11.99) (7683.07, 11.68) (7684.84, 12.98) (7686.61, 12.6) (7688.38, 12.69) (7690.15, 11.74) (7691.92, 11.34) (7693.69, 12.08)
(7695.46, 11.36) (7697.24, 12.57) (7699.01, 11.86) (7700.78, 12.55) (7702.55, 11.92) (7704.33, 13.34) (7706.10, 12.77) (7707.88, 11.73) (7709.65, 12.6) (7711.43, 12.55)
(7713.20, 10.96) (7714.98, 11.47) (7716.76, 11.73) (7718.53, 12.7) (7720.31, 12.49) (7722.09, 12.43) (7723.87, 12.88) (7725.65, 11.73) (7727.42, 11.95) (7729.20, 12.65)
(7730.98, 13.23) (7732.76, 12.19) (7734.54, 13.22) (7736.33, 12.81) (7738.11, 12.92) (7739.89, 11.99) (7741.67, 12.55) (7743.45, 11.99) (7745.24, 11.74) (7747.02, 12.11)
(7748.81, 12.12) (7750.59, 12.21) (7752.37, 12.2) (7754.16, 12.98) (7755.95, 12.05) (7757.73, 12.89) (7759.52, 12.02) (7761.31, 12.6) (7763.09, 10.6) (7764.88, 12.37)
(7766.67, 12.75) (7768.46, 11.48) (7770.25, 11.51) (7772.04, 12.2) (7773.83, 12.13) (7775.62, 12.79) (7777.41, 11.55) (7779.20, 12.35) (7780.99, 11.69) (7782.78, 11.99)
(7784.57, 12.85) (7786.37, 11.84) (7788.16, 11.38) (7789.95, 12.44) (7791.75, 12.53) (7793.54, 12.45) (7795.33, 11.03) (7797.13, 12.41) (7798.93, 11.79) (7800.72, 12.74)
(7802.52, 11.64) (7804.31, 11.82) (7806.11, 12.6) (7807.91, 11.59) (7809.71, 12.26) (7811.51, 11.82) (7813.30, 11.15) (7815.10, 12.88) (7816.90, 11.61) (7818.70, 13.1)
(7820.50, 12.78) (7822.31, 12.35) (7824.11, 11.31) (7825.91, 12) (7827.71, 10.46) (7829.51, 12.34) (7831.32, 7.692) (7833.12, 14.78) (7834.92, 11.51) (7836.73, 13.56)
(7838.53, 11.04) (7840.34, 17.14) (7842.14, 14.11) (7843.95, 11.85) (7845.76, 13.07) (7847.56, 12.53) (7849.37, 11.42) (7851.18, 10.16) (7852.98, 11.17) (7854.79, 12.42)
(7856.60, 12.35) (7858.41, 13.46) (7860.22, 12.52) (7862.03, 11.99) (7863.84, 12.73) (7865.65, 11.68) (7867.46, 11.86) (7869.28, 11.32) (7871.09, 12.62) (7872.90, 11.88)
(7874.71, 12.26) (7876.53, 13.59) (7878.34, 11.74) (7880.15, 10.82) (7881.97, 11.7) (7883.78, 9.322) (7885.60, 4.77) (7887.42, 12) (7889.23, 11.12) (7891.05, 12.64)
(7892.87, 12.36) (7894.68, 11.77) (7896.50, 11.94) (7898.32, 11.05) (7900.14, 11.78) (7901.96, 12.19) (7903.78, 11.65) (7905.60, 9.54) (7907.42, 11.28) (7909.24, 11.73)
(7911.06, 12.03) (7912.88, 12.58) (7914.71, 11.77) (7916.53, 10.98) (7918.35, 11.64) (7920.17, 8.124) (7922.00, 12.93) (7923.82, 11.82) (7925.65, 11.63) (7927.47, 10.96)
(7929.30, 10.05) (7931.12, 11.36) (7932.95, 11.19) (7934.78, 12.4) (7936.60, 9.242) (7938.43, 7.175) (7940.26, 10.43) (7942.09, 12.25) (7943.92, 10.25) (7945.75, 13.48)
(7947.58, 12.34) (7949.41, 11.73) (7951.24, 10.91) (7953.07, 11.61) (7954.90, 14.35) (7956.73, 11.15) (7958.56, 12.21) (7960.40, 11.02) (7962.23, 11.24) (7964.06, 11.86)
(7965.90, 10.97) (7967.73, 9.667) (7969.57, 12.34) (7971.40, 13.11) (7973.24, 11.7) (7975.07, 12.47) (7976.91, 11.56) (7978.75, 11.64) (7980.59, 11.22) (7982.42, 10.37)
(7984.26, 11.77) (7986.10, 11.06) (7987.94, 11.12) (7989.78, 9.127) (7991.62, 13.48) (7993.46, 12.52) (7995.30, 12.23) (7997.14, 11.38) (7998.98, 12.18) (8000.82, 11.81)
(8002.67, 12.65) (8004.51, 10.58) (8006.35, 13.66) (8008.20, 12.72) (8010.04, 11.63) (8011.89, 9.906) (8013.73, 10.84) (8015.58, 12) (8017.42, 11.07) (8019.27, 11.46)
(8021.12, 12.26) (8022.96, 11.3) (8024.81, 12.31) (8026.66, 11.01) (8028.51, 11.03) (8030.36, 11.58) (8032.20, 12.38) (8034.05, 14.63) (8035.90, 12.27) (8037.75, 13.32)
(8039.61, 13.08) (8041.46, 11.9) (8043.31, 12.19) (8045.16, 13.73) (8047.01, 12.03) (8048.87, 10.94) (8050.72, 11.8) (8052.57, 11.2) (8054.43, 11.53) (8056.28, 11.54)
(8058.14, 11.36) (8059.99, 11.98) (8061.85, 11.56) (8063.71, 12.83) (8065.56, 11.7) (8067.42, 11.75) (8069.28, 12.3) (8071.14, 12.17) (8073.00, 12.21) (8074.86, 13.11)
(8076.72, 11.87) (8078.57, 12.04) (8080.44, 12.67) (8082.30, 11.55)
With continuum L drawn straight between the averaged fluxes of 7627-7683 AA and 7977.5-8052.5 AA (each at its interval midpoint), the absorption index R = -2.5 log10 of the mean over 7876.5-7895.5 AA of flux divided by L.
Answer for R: 0.10 mag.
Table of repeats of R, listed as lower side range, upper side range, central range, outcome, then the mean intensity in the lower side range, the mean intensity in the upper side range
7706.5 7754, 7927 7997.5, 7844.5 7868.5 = -0.026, 12.3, 11.4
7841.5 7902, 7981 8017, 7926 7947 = 0.081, 11.8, 11.6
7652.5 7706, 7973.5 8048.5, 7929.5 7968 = 0.060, 12.1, 11.9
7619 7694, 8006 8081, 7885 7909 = 0.085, 12.2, 12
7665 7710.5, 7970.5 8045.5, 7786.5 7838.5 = 0.007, 12.2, 11.9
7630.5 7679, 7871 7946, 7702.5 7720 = -0.013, 12.3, 11.2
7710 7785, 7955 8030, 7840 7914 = 0.009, 12.2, 11.6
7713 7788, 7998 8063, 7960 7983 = 0.045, 12.2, 11.9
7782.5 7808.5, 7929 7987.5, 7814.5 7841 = -0.028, 12.1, 11.4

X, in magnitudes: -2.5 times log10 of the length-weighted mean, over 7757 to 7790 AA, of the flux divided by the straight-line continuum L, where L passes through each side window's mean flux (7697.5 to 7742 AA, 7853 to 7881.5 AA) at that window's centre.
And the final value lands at 0.02 mag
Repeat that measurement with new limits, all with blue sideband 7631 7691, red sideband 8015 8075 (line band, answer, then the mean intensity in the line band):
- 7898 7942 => 0.10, 11.1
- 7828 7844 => -0.04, 12.6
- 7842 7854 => 0.02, 11.9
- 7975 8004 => 0.04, 11.6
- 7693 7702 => 0.02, 12.1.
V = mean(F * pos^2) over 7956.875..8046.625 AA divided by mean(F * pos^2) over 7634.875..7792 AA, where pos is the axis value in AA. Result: 1.04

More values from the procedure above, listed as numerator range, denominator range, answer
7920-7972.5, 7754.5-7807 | 0.98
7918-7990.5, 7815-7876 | 0.95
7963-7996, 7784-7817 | 1.00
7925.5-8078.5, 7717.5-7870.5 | 1.01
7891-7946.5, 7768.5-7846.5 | 0.95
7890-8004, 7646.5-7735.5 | 1.00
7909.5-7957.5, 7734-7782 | 0.97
